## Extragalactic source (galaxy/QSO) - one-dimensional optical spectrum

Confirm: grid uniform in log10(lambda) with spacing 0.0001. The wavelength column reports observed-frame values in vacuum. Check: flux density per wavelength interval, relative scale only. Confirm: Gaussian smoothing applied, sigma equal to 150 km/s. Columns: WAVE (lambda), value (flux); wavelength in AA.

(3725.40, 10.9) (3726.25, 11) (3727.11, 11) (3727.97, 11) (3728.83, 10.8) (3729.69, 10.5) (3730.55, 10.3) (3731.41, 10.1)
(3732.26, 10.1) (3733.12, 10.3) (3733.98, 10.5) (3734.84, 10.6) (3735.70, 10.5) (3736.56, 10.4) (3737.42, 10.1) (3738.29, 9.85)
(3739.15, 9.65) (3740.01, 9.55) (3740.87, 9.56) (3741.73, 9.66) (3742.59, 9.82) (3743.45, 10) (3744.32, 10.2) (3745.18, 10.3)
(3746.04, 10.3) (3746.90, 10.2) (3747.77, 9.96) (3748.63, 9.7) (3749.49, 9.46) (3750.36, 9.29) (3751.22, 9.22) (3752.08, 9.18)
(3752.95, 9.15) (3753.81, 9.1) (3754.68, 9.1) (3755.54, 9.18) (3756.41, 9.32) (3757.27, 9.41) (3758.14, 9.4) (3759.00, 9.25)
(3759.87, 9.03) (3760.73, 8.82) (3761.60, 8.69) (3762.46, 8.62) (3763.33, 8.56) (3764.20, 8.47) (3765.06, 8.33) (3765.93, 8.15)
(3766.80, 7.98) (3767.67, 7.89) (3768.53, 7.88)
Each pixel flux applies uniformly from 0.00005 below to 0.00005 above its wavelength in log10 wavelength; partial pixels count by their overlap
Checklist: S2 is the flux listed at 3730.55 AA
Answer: 10.3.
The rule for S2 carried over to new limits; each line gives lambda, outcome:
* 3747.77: 9.96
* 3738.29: 9.85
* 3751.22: 9.22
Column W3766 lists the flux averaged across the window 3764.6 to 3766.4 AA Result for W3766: 8.24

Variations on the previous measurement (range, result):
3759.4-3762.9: 8.79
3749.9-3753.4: 9.21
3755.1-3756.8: 9.24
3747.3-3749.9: 9.71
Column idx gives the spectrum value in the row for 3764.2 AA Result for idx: 8.47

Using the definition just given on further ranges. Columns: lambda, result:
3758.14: 9.4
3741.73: 9.66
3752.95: 9.15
